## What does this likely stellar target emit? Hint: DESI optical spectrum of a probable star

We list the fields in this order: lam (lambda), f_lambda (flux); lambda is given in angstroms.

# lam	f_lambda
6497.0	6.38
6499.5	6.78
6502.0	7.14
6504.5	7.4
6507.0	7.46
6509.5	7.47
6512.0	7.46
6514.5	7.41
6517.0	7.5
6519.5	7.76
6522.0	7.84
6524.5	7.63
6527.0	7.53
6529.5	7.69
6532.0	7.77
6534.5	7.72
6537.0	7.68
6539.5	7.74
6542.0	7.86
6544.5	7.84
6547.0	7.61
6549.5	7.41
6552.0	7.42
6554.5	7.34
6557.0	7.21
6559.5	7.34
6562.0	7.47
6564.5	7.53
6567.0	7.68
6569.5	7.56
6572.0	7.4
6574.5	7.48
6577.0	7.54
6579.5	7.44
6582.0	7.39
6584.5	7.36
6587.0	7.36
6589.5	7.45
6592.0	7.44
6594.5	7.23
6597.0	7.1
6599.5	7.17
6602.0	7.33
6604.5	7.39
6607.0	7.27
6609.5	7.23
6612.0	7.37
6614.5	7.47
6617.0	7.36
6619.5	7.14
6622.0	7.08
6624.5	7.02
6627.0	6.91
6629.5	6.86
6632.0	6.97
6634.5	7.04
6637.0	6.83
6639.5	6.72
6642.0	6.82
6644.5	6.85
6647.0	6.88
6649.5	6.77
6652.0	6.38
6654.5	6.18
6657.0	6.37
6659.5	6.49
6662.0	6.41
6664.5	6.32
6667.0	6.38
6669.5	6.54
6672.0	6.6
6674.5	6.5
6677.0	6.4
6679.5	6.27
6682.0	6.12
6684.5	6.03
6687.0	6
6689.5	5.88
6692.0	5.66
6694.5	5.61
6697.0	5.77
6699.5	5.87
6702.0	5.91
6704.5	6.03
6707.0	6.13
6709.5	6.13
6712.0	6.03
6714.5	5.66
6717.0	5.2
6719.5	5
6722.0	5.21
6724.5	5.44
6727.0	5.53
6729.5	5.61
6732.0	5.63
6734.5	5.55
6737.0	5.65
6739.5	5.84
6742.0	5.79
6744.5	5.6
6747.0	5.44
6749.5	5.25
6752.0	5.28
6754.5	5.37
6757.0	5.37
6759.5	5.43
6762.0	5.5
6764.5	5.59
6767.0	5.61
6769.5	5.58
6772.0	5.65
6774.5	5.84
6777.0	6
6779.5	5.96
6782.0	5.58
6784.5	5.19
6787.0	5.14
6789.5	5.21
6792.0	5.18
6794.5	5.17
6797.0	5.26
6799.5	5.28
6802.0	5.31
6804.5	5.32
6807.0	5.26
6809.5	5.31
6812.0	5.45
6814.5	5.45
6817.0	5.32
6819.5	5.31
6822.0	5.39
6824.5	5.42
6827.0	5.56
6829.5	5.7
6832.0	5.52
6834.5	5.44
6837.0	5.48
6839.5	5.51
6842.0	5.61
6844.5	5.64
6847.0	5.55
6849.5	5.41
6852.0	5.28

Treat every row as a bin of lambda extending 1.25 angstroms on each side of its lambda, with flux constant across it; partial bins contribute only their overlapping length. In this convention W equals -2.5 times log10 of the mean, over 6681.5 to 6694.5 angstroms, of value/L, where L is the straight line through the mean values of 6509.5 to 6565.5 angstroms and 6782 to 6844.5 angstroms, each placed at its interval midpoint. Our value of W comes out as 0.085 mag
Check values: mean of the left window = 7.58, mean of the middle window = 5.9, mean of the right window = 5.38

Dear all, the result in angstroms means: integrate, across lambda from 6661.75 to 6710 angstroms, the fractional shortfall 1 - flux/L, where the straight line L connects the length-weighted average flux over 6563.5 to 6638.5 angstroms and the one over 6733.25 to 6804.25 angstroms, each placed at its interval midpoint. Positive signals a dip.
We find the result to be 1.89 angstroms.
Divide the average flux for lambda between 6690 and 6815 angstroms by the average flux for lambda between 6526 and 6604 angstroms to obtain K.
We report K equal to 0.74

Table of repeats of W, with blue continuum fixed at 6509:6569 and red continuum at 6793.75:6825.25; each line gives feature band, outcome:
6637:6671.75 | 0.01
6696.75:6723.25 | 0.08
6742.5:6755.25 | 0.08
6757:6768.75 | 0.04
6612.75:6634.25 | -0.04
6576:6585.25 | -0.03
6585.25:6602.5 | -0.03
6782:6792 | 0.06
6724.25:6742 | 0.06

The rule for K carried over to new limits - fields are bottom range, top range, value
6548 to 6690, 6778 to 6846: 0.77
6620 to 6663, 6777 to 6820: 0.79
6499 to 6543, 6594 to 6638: 0.95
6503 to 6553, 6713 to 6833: 0.72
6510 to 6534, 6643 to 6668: 0.85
